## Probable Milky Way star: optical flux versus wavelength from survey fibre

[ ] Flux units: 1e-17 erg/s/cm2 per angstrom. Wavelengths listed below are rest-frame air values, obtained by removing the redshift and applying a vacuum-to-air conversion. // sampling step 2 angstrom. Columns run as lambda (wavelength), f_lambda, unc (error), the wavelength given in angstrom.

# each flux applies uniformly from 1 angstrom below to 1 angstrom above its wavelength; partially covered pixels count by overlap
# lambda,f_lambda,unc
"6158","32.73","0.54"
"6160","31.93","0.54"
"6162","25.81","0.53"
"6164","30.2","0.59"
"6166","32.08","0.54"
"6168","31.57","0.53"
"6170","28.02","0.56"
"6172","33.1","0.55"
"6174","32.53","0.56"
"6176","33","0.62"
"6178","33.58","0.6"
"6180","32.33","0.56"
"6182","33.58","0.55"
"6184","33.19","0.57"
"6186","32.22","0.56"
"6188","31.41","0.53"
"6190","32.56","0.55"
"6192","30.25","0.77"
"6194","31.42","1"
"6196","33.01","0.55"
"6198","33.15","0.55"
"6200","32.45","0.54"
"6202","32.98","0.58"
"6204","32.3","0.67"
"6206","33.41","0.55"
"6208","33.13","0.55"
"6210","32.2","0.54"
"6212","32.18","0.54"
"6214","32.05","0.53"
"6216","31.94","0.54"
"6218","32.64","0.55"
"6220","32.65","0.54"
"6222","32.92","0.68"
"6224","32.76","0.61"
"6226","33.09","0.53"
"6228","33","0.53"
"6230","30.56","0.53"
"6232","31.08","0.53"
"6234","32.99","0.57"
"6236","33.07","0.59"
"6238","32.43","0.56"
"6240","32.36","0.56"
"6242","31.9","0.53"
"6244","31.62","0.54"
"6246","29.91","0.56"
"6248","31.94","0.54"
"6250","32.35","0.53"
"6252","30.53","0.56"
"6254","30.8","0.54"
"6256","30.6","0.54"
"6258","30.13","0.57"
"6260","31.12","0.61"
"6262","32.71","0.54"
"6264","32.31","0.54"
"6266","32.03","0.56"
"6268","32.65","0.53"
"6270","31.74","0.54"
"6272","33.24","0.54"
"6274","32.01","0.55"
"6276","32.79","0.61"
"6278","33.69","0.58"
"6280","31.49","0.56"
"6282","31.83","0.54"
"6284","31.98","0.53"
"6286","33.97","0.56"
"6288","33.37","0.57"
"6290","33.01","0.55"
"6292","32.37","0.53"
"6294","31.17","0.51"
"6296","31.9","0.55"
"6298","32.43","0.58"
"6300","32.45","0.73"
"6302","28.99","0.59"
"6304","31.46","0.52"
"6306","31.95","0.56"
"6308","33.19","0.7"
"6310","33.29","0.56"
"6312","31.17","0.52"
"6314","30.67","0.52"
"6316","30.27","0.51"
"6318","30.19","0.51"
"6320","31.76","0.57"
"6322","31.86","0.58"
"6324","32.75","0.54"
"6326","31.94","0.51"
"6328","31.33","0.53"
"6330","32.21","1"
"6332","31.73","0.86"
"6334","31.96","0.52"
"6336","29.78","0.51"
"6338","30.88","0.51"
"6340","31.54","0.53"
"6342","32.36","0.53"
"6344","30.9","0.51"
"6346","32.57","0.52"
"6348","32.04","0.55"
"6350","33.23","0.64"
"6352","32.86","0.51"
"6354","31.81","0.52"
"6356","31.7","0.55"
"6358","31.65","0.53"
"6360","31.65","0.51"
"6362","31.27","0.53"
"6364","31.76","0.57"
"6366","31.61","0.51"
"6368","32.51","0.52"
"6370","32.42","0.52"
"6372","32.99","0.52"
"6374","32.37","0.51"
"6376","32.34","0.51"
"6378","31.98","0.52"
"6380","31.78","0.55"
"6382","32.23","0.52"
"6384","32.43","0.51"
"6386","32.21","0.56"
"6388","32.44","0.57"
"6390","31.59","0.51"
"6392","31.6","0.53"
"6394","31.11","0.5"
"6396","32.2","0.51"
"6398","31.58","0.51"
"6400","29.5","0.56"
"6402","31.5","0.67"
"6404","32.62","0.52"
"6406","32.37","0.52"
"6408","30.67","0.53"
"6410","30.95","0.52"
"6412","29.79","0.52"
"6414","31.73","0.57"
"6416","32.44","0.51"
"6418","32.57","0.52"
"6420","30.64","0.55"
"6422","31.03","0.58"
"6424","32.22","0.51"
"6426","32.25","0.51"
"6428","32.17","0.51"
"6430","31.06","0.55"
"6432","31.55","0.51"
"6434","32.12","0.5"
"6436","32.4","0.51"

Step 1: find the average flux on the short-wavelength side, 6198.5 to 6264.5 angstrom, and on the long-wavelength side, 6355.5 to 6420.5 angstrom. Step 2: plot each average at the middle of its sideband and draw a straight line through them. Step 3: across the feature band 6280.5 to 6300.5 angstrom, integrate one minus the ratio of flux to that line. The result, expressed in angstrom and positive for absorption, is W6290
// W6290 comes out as -0.3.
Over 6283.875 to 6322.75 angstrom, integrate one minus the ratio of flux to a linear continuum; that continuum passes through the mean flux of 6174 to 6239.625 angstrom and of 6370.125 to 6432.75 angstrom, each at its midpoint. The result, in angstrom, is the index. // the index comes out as 0.30 angstrom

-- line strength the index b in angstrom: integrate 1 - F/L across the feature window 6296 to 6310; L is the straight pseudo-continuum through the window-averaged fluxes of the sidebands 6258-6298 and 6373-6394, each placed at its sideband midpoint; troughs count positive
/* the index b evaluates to 0.2 angstrom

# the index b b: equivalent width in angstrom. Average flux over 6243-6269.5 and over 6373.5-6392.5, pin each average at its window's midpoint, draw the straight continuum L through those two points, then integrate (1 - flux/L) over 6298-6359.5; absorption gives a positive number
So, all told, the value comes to 0.24 angstrom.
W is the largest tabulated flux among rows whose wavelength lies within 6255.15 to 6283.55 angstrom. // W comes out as 33.69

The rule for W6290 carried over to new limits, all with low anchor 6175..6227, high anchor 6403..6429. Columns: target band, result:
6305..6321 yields 0.26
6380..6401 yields 0.04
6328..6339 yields 0.24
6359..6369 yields 0.03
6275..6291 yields -0.28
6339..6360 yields -0.08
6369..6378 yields -0.18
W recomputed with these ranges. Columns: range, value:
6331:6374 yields 33.23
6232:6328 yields 33.97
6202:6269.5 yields 33.41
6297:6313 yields 33.29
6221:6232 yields 33.09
